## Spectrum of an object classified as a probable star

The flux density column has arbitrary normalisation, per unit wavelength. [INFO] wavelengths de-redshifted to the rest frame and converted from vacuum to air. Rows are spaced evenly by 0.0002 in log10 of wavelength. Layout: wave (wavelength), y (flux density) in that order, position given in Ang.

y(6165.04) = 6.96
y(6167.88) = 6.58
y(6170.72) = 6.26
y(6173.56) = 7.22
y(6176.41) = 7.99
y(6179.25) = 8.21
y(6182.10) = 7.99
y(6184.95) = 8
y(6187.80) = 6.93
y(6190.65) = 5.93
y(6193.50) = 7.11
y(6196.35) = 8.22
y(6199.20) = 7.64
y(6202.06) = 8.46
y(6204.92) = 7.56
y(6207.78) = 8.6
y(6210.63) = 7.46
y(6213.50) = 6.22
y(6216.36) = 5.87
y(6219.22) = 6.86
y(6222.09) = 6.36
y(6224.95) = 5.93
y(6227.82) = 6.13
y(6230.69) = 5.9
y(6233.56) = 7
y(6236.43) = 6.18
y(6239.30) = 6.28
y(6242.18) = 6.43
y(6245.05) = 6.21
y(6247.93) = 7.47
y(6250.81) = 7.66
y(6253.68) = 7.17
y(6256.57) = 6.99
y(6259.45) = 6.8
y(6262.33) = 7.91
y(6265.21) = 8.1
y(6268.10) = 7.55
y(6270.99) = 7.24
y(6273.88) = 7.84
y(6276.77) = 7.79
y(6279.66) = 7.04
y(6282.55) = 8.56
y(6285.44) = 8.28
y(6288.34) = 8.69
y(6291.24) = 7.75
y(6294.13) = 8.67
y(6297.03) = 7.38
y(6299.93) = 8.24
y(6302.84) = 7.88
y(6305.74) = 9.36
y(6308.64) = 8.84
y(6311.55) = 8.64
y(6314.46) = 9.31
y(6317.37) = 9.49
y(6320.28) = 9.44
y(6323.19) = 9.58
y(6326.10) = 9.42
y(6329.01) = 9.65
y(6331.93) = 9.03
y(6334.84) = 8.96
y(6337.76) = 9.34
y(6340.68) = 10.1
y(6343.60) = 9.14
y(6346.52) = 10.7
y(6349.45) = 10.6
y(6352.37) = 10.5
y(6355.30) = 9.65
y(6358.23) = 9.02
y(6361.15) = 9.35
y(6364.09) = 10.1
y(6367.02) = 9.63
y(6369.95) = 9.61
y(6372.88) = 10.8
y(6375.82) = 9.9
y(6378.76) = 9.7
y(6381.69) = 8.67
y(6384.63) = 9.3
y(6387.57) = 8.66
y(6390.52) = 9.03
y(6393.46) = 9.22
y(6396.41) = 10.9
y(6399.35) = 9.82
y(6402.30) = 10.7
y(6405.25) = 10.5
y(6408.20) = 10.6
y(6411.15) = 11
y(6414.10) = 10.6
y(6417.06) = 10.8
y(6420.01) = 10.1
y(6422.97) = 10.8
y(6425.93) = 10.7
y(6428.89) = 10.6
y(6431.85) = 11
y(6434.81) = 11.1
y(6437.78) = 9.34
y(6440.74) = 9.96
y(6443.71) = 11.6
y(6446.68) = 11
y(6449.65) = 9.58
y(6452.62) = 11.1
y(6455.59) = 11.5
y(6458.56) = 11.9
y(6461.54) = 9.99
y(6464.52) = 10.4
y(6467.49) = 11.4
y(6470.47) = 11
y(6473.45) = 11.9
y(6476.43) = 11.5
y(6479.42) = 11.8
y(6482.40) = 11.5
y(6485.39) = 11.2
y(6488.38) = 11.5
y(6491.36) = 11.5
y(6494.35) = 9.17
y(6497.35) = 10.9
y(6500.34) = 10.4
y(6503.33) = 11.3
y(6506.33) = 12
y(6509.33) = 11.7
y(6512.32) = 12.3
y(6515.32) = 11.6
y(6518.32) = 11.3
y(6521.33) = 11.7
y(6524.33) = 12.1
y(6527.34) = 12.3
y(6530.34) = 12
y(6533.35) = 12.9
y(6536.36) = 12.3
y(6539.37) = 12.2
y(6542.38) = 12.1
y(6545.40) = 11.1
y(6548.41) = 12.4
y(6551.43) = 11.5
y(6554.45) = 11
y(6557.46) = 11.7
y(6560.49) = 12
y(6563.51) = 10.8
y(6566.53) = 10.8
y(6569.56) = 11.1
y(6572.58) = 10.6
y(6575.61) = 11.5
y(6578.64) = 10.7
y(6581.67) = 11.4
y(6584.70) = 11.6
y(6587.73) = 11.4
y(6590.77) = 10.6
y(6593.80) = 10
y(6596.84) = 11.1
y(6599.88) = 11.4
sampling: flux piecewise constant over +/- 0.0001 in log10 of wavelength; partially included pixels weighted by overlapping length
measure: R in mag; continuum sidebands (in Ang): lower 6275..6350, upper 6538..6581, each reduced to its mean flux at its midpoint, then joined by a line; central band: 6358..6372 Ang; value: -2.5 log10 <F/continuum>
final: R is -0.02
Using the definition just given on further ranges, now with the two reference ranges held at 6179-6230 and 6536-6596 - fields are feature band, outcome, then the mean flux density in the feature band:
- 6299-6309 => -0.03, 8.57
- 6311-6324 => -0.11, 9.32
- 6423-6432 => -0.11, 10.7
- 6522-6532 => -0.12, 12.1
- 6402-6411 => -0.13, 10.6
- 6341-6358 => -0.14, 10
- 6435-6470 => -0.08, 10.7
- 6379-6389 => 0.03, 8.99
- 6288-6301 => 0.01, 8.1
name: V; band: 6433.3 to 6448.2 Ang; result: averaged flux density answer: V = 10.6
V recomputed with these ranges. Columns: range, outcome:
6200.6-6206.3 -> 8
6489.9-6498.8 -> 10.5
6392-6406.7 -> 10.2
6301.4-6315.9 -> 8.81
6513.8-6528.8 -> 11.8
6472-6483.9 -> 11.7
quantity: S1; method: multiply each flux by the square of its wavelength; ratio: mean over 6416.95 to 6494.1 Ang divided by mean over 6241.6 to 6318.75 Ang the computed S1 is 1.46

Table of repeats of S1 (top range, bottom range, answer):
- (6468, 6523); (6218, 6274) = 1.78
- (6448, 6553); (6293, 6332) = 1.36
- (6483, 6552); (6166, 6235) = 1.81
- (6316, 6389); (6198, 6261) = 1.46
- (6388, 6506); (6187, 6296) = 1.58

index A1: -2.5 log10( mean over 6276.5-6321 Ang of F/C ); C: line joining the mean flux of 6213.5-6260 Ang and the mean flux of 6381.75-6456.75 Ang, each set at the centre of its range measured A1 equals -0.08 mag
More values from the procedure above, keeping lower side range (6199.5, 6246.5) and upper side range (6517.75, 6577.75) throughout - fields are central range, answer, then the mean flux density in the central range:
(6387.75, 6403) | -0.05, 9.78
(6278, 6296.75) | -0.05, 8.11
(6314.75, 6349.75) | -0.14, 9.58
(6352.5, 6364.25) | -0.09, 9.57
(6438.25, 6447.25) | -0.06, 10.7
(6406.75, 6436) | -0.10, 10.7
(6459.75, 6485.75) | -0.07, 11.2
